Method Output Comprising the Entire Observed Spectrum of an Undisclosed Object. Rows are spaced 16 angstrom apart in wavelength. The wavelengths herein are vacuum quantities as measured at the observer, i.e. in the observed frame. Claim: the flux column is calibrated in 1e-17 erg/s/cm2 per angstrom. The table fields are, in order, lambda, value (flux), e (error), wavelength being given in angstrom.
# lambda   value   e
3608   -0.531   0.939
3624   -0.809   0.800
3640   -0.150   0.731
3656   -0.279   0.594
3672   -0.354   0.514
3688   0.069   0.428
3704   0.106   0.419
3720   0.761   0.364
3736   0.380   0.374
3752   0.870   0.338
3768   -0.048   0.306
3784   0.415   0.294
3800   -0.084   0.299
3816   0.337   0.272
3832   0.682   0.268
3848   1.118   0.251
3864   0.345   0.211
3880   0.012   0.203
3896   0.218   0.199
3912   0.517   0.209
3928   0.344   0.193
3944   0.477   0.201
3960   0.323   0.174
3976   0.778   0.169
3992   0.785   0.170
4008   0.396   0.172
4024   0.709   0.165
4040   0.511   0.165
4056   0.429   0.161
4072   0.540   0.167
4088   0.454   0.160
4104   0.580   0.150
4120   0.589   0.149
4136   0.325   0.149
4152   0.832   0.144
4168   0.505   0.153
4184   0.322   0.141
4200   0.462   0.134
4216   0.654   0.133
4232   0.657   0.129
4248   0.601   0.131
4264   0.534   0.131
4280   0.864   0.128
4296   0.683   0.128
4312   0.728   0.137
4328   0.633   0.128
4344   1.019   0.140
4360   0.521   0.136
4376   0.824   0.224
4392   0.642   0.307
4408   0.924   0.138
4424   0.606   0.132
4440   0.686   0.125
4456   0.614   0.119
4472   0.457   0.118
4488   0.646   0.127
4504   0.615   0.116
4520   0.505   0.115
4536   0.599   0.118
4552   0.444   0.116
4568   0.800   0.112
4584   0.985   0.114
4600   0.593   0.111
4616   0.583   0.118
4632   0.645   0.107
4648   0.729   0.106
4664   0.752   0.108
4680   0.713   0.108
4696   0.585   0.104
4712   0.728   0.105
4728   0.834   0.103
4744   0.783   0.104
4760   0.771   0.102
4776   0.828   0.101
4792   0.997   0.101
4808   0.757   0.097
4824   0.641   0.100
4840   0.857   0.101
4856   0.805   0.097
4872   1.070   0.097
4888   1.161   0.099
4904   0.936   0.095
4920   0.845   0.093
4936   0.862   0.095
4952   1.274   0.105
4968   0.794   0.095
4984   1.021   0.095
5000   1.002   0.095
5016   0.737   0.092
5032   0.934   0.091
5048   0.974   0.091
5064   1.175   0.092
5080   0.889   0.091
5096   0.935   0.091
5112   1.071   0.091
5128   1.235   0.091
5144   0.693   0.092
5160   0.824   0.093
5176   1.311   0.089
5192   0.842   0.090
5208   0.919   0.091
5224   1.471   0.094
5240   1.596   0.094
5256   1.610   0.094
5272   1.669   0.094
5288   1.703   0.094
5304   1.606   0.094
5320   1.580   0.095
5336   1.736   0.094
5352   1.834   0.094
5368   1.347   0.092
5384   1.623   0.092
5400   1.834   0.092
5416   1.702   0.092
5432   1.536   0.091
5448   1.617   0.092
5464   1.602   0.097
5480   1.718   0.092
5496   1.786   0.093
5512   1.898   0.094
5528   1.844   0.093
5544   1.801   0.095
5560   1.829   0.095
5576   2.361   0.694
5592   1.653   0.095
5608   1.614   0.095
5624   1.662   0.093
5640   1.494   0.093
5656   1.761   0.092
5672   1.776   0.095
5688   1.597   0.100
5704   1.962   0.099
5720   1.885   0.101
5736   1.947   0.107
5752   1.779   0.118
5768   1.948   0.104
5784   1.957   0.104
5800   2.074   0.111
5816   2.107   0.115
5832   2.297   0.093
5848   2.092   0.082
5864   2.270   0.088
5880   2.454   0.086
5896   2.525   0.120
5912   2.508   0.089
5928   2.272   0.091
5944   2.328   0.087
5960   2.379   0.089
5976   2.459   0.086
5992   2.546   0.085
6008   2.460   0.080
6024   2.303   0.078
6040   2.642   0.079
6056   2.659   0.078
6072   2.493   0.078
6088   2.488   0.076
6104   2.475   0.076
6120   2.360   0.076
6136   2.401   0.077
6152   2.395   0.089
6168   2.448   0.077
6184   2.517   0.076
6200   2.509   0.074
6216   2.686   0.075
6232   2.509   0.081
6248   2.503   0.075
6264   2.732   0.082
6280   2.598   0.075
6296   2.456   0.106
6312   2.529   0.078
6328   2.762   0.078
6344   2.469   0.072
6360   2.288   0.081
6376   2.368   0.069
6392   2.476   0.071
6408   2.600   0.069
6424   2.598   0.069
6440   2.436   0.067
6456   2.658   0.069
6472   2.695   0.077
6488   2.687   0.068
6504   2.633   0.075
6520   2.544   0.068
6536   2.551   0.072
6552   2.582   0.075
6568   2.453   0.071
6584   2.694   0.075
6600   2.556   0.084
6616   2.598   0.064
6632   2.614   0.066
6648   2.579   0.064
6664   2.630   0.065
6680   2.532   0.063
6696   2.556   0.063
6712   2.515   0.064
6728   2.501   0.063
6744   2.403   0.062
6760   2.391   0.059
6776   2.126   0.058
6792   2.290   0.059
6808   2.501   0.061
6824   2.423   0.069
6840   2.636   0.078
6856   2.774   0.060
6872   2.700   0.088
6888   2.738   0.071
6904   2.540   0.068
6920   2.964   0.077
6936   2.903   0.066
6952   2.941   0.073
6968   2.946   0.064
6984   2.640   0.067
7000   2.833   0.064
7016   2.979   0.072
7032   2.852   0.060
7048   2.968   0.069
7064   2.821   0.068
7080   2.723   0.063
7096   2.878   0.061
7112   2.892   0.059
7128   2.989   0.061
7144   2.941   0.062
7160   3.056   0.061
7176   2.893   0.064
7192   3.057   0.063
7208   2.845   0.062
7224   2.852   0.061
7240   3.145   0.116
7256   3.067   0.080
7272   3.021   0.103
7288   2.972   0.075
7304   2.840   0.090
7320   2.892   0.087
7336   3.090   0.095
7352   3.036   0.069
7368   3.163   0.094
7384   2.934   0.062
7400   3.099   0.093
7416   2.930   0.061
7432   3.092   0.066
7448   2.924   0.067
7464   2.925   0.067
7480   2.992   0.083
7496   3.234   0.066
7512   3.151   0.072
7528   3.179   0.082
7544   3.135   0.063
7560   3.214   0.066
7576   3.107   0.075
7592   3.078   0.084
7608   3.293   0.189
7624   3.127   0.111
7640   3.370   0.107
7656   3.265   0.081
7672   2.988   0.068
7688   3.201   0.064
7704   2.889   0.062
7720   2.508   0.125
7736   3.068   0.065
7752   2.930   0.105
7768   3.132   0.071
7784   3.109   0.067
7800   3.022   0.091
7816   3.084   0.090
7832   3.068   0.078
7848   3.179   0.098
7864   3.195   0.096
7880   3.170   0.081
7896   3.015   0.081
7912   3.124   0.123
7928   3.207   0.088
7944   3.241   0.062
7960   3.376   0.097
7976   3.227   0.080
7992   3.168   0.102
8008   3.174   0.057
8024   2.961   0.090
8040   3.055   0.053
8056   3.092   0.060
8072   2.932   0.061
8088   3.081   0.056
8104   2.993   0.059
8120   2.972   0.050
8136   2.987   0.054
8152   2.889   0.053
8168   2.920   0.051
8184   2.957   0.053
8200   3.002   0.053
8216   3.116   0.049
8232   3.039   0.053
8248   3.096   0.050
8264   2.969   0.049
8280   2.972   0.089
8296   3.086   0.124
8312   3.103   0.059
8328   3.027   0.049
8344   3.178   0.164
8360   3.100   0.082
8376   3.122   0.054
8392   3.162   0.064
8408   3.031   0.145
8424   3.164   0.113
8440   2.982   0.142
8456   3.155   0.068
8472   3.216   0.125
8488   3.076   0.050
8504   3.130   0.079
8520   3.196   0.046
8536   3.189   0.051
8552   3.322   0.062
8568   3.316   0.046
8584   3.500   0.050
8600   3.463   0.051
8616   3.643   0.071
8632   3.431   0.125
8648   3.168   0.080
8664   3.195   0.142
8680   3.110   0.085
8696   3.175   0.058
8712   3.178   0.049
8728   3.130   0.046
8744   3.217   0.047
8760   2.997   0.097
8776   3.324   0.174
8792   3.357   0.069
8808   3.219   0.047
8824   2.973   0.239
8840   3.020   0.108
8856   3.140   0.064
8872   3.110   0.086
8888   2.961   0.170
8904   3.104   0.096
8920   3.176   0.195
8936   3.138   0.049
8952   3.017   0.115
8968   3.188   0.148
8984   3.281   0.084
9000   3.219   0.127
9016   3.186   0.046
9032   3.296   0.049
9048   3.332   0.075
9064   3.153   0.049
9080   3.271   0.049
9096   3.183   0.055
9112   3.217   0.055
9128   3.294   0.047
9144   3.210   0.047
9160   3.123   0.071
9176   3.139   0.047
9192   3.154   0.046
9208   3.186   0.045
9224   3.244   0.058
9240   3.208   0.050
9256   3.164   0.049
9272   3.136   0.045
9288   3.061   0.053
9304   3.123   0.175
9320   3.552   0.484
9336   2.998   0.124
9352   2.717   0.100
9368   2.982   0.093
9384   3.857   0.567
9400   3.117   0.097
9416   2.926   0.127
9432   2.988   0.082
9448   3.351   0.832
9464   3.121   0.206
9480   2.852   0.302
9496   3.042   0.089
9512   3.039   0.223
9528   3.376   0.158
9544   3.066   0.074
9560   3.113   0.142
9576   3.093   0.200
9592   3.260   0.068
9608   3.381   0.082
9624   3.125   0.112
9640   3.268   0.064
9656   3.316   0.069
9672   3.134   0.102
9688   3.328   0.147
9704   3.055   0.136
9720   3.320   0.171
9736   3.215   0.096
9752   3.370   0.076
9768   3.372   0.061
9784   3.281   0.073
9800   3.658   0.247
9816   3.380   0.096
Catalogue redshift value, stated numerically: 0.31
